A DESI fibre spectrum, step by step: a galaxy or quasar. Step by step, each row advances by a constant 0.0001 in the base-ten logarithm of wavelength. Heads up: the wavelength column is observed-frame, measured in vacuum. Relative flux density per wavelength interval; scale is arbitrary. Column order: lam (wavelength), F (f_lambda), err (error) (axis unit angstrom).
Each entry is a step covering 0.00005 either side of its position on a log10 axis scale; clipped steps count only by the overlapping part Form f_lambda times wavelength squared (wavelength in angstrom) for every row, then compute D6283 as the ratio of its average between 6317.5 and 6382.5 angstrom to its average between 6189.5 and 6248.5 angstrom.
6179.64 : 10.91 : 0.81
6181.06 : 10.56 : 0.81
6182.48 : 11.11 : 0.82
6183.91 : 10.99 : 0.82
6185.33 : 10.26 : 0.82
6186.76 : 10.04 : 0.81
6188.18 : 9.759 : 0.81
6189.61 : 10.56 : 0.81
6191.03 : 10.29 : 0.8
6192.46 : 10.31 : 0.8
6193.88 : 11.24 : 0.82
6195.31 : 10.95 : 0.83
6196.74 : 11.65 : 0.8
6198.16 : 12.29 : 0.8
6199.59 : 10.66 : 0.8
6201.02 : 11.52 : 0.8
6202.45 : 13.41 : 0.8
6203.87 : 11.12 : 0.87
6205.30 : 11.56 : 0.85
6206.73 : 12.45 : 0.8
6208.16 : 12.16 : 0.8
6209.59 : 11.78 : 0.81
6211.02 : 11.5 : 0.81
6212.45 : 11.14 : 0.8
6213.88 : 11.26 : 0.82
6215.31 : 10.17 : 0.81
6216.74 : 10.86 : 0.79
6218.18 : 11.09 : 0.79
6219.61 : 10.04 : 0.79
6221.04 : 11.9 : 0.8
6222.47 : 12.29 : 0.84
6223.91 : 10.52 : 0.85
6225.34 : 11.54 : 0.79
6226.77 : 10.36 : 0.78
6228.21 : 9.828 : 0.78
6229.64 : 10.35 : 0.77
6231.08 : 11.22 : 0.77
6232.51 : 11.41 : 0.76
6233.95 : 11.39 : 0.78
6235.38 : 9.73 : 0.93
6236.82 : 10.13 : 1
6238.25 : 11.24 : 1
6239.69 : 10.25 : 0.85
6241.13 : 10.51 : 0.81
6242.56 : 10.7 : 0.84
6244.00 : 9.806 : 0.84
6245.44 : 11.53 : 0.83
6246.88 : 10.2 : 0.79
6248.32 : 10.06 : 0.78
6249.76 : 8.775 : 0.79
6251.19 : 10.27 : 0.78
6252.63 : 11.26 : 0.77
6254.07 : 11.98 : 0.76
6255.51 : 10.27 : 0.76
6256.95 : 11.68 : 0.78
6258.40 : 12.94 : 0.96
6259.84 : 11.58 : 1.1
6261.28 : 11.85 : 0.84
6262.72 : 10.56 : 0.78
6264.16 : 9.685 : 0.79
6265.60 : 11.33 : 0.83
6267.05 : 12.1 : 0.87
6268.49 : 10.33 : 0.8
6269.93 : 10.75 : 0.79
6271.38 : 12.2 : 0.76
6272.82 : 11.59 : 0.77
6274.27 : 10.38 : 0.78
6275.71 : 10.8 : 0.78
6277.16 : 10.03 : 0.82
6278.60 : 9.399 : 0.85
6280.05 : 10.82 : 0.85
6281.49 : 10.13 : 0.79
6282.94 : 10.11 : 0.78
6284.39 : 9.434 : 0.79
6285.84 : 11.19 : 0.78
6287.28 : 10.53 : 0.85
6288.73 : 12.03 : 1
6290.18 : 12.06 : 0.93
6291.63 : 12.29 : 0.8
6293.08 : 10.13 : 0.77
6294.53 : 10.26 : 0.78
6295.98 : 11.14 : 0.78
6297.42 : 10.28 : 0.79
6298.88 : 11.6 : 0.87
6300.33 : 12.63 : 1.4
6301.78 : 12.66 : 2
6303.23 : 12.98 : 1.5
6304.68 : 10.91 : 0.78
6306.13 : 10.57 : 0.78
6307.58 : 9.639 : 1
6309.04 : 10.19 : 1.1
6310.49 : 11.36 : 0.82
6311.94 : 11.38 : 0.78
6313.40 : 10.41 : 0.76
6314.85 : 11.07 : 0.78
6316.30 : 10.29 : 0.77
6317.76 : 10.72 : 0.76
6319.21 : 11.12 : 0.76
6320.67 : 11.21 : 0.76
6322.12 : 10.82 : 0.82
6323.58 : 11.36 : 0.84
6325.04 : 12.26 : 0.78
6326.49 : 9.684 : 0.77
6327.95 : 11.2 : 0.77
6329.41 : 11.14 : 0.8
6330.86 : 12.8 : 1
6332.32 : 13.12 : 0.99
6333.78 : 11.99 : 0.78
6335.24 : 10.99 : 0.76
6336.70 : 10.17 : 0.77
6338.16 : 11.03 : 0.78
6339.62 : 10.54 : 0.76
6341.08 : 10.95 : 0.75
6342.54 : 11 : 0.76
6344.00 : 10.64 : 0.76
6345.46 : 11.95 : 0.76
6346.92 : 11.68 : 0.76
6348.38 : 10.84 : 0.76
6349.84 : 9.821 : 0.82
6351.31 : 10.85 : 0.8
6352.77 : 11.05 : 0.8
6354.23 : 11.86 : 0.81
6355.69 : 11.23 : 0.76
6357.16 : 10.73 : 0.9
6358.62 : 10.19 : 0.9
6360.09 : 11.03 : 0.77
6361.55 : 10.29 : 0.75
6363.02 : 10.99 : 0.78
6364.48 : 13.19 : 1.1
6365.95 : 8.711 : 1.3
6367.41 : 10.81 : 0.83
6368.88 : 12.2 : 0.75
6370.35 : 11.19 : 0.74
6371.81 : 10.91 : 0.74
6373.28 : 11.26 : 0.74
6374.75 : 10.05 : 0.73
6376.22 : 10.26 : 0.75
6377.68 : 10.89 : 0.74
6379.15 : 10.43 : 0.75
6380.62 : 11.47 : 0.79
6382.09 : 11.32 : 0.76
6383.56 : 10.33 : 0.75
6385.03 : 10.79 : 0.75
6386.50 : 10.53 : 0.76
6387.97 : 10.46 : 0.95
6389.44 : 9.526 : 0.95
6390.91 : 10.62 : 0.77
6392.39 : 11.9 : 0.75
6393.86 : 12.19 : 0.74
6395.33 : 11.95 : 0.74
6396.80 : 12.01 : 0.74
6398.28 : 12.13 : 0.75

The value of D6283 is 1.0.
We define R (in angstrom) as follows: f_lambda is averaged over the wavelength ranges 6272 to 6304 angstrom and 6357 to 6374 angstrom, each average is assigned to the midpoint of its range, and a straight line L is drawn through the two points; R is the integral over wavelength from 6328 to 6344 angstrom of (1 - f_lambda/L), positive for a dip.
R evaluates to -0.50 angstrom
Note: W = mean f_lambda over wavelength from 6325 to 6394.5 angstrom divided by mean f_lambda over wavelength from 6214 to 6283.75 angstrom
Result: 1.0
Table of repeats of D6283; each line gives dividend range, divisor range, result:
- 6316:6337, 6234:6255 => 1.11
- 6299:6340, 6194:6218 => 1.01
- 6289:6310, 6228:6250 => 1.09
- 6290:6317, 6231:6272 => 1.04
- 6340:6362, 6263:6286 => 1.06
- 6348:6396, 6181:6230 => 1.04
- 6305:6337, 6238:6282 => 1.05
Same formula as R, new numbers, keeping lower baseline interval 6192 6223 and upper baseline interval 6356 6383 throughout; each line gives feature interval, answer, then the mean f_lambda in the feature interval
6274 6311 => 0.8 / 10.9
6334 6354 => 0.1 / 10.9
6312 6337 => -0.4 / 11.2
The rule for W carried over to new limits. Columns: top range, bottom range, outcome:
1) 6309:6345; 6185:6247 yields 1.01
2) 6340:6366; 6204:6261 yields 1.00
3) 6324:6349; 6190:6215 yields 0.99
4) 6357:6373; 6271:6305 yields 0.99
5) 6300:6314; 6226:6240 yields 1.06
